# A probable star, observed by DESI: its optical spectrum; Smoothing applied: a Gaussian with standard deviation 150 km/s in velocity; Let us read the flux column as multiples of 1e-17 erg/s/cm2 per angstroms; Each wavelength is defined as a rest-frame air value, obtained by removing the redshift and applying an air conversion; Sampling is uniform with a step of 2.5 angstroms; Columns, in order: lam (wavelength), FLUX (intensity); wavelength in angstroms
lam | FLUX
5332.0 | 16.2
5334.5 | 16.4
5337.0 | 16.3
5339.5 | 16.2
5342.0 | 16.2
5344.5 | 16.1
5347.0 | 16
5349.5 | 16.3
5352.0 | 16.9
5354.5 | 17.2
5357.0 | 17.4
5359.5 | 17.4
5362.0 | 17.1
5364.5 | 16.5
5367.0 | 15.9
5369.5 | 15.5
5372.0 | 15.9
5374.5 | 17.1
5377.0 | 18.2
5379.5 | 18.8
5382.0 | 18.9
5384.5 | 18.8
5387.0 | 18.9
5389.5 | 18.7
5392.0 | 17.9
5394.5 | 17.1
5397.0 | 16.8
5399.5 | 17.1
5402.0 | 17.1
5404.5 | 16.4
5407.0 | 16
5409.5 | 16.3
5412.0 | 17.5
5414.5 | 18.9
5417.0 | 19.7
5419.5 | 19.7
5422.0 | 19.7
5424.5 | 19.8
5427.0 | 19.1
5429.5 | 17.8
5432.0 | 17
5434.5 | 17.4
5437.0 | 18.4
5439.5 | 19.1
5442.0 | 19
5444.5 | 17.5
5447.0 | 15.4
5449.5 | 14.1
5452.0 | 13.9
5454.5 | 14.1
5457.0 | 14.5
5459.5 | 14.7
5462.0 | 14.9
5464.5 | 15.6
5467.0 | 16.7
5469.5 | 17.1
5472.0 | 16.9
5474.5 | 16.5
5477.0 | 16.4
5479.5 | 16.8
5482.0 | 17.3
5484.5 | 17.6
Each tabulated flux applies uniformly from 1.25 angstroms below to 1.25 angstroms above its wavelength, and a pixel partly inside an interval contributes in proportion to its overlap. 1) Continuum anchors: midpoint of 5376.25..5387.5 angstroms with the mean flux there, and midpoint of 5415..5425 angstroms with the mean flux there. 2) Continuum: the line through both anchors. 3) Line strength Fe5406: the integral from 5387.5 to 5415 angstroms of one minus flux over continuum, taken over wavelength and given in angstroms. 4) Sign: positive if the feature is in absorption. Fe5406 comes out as 2.8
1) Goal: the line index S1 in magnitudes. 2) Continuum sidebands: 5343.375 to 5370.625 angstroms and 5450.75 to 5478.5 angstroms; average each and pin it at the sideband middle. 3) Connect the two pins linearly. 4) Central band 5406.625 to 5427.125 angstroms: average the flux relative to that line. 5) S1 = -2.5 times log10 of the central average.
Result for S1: -0.16 mag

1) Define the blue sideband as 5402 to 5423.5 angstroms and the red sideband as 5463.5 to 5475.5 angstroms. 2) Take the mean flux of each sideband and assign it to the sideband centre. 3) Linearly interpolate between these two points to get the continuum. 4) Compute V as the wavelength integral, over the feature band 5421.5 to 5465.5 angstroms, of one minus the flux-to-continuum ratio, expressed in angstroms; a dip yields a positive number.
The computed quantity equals 1.32 angstroms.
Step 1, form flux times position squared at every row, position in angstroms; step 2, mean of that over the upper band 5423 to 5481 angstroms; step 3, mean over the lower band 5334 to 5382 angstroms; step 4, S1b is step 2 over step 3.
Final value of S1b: 1.03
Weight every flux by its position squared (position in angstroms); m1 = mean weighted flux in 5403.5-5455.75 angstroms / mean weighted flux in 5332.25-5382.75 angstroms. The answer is 1.1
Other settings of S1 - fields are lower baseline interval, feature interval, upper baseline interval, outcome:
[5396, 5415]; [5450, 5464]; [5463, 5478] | 0.15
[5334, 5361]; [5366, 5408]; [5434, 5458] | -0.06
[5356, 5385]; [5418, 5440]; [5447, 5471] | -0.18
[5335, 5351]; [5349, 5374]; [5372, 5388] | 0.04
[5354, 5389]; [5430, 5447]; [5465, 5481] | -0.06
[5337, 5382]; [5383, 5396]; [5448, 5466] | -0.14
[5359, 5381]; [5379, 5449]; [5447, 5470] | -0.13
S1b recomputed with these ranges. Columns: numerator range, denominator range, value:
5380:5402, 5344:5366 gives 1.09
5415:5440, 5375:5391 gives 1.02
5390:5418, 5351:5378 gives 1.05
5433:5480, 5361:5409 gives 0.97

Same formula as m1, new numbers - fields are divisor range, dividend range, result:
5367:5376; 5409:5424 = 1.18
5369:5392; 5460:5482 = 0.94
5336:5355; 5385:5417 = 1.09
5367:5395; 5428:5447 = 1.03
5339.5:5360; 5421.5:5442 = 1.15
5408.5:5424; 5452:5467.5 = 0.81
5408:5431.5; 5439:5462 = 0.85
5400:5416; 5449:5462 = 0.85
